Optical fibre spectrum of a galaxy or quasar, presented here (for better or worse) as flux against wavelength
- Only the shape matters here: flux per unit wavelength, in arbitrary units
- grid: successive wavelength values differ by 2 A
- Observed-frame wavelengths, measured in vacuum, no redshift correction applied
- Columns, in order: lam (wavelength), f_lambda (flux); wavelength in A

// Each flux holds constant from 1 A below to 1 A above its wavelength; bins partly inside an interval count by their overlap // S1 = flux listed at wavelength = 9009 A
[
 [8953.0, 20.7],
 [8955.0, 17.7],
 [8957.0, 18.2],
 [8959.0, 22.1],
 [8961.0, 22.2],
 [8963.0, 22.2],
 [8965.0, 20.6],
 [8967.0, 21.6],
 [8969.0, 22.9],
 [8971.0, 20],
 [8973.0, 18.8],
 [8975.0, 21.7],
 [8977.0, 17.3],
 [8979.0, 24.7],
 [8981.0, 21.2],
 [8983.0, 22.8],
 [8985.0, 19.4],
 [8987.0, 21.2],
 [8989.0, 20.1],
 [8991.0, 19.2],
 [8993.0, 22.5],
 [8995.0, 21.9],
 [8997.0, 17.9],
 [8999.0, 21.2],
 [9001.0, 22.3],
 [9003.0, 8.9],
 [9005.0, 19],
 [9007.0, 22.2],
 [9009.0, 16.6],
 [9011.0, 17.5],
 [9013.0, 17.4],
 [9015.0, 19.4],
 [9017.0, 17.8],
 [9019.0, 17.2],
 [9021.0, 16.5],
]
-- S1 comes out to 16.6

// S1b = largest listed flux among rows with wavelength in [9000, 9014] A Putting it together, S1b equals 22.3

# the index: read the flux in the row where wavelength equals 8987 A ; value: 21.2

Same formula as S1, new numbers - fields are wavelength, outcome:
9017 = 17.8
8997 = 17.9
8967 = 21.6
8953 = 20.7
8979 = 24.7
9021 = 16.5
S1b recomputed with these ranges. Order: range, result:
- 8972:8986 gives 24.7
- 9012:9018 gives 19.4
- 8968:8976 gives 22.9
